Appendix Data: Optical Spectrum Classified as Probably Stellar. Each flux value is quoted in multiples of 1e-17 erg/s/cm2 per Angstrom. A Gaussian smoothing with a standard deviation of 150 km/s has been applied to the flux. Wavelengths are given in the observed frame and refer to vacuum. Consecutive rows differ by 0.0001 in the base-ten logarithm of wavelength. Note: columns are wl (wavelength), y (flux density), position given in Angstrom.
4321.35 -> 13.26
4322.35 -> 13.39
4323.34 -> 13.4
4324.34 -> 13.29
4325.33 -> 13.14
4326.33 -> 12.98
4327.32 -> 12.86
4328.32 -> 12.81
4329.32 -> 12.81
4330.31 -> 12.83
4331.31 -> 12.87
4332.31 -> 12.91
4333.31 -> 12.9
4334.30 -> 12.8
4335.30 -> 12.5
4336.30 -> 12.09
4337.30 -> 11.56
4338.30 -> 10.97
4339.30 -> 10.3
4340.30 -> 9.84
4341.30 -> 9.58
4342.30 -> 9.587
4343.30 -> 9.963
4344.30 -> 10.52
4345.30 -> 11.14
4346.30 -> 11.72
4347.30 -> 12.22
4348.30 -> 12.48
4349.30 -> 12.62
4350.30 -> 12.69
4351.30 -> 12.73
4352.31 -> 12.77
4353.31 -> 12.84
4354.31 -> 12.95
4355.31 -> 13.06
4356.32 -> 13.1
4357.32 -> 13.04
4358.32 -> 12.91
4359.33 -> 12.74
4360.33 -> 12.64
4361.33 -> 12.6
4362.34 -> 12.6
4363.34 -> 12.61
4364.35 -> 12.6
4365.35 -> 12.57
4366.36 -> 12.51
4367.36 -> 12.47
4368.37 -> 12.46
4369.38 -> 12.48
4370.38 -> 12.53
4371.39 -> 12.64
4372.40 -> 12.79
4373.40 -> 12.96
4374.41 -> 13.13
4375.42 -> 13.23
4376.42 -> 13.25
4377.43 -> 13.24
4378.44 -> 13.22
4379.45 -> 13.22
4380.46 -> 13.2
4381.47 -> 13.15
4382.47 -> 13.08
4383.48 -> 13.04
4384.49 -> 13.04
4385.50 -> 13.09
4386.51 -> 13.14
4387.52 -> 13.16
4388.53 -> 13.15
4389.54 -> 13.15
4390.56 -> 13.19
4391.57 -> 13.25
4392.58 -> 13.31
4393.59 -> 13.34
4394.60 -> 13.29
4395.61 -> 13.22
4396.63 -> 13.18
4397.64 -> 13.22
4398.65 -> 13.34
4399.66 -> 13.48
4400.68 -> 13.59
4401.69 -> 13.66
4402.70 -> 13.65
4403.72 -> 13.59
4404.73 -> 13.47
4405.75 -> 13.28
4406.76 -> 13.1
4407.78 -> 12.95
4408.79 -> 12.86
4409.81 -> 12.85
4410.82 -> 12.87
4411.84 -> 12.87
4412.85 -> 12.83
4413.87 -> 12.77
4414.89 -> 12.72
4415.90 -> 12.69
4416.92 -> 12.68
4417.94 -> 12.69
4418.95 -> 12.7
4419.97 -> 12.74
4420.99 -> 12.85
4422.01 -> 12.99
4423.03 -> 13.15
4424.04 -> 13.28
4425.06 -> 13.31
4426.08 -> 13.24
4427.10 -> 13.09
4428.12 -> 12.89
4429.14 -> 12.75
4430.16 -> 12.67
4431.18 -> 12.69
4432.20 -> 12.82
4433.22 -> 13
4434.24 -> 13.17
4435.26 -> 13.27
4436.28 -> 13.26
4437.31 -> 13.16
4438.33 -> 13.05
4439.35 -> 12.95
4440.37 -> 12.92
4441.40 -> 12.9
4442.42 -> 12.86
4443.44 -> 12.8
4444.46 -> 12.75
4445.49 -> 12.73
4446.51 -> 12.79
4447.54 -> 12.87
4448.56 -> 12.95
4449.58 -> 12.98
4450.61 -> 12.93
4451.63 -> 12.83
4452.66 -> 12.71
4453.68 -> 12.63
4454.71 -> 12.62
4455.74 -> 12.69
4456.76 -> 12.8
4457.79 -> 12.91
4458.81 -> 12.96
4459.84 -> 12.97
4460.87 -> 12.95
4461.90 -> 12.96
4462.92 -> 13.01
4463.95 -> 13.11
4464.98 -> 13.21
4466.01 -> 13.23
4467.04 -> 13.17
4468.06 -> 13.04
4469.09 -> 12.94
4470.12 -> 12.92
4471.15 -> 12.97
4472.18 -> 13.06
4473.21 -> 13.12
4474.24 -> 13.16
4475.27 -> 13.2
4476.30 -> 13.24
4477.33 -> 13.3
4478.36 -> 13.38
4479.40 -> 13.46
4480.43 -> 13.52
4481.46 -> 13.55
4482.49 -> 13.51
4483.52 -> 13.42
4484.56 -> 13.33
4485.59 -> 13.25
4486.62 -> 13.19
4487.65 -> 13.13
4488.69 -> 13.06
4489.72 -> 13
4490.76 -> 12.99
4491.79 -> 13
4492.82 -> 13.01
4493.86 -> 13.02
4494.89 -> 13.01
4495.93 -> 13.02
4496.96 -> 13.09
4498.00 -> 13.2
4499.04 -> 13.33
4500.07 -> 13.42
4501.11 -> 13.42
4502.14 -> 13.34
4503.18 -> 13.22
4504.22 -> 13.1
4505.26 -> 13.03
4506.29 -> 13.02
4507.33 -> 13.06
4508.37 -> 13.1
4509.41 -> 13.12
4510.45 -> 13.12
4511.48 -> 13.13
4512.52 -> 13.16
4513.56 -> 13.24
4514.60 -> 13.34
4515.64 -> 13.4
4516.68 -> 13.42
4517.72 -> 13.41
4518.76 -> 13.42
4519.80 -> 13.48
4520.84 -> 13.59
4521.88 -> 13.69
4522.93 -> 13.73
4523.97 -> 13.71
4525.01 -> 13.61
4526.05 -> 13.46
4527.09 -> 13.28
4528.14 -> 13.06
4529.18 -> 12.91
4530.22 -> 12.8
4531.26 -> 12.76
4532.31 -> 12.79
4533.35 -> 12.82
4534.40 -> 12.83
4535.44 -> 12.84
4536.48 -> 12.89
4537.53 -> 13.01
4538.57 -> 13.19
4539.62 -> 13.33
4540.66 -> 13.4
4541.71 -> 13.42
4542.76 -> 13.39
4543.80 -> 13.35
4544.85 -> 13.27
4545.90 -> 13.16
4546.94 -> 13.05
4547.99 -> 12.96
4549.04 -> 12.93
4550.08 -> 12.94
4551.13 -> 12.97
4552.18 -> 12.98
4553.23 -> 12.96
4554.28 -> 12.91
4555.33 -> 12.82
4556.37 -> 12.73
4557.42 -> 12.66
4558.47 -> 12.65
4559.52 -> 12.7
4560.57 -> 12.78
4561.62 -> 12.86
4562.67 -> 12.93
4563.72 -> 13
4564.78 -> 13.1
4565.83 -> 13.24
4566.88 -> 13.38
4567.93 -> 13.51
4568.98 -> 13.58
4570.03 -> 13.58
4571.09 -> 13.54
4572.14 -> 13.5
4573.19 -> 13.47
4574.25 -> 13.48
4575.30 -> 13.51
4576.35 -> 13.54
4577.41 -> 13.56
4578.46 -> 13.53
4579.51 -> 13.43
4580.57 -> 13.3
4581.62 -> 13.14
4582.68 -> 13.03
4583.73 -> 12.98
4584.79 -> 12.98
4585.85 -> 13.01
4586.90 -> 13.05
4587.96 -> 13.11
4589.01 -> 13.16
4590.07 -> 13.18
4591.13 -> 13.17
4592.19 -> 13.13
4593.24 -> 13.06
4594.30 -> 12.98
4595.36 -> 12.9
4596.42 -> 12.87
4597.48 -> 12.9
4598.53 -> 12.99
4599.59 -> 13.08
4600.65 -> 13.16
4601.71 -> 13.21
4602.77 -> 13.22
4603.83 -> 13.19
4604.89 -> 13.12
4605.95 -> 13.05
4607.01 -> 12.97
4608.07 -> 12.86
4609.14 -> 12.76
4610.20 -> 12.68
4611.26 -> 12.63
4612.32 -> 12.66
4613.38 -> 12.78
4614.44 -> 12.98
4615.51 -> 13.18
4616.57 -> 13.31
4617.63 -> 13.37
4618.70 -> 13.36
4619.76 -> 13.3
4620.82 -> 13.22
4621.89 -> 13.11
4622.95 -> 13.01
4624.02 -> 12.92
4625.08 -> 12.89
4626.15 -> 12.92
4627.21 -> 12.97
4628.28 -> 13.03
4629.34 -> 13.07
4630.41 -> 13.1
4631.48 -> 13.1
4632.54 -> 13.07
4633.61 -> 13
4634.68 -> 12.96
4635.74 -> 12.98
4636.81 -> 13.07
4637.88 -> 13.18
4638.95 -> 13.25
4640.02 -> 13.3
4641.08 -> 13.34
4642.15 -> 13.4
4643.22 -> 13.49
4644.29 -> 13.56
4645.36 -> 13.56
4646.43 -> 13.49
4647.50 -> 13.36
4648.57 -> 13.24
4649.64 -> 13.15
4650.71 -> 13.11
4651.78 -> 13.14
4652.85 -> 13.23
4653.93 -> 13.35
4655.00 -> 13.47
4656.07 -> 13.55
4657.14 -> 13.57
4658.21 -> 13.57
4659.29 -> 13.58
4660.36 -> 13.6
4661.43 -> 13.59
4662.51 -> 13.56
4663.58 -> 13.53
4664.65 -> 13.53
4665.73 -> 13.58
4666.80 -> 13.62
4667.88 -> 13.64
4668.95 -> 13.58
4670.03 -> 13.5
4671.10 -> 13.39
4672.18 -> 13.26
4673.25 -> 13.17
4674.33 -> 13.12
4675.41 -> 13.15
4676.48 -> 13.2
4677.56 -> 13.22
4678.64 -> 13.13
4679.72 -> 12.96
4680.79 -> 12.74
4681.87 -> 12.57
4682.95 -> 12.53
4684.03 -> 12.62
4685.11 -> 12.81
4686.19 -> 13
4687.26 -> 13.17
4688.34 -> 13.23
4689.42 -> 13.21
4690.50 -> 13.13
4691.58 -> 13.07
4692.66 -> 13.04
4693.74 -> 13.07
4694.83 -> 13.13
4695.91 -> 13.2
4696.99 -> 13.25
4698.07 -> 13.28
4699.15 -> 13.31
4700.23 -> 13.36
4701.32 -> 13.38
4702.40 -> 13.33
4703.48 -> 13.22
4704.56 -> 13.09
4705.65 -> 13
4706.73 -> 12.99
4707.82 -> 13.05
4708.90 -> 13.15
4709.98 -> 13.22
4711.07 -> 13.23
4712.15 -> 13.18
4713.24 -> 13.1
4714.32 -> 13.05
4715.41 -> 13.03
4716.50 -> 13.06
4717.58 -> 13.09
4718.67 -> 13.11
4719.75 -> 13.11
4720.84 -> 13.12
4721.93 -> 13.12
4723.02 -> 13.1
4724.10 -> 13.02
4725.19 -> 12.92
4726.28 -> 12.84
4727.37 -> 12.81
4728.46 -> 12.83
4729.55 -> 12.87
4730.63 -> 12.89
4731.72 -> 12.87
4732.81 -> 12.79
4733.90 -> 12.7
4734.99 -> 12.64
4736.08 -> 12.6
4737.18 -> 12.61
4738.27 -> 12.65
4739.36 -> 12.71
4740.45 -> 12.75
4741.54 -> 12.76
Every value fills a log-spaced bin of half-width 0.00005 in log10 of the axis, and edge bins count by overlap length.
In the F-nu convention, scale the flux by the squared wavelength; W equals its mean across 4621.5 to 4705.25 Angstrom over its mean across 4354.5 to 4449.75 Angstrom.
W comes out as 1.1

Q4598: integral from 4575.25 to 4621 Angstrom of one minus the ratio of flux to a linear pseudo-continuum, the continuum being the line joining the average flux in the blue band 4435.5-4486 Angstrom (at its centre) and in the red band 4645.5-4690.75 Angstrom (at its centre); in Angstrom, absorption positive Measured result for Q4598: 0.3 Angstrom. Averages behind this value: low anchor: 13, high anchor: 13.3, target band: 13.1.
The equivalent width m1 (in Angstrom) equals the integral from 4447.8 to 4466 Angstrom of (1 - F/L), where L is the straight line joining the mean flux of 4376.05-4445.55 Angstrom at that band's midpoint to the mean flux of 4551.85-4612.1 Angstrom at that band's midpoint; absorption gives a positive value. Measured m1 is 0.2 Angstrom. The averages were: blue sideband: 13.1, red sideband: 13.1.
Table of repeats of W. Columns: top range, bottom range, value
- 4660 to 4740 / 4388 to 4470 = 1.13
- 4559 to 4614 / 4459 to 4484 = 1.05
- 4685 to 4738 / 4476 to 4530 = 1.08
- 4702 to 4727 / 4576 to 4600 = 1.05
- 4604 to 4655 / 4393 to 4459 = 1.10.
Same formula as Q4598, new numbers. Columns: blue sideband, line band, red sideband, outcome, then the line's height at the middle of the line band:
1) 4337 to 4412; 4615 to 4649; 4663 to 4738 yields -0.5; 13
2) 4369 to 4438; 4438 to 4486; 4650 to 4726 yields 0.2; 13.1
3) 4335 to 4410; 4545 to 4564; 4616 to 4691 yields 0.2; 13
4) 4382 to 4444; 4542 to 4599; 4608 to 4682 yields 0.2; 13.2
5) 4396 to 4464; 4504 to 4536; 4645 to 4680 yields -0.2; 13.1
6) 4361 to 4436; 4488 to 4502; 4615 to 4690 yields 0.0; 13.1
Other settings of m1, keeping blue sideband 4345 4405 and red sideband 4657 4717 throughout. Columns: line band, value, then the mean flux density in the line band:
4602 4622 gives 0.2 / 13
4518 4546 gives -0.3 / 13.2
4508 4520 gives -0.2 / 13.3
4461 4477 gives -0.1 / 13.1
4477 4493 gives -0.3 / 13.3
